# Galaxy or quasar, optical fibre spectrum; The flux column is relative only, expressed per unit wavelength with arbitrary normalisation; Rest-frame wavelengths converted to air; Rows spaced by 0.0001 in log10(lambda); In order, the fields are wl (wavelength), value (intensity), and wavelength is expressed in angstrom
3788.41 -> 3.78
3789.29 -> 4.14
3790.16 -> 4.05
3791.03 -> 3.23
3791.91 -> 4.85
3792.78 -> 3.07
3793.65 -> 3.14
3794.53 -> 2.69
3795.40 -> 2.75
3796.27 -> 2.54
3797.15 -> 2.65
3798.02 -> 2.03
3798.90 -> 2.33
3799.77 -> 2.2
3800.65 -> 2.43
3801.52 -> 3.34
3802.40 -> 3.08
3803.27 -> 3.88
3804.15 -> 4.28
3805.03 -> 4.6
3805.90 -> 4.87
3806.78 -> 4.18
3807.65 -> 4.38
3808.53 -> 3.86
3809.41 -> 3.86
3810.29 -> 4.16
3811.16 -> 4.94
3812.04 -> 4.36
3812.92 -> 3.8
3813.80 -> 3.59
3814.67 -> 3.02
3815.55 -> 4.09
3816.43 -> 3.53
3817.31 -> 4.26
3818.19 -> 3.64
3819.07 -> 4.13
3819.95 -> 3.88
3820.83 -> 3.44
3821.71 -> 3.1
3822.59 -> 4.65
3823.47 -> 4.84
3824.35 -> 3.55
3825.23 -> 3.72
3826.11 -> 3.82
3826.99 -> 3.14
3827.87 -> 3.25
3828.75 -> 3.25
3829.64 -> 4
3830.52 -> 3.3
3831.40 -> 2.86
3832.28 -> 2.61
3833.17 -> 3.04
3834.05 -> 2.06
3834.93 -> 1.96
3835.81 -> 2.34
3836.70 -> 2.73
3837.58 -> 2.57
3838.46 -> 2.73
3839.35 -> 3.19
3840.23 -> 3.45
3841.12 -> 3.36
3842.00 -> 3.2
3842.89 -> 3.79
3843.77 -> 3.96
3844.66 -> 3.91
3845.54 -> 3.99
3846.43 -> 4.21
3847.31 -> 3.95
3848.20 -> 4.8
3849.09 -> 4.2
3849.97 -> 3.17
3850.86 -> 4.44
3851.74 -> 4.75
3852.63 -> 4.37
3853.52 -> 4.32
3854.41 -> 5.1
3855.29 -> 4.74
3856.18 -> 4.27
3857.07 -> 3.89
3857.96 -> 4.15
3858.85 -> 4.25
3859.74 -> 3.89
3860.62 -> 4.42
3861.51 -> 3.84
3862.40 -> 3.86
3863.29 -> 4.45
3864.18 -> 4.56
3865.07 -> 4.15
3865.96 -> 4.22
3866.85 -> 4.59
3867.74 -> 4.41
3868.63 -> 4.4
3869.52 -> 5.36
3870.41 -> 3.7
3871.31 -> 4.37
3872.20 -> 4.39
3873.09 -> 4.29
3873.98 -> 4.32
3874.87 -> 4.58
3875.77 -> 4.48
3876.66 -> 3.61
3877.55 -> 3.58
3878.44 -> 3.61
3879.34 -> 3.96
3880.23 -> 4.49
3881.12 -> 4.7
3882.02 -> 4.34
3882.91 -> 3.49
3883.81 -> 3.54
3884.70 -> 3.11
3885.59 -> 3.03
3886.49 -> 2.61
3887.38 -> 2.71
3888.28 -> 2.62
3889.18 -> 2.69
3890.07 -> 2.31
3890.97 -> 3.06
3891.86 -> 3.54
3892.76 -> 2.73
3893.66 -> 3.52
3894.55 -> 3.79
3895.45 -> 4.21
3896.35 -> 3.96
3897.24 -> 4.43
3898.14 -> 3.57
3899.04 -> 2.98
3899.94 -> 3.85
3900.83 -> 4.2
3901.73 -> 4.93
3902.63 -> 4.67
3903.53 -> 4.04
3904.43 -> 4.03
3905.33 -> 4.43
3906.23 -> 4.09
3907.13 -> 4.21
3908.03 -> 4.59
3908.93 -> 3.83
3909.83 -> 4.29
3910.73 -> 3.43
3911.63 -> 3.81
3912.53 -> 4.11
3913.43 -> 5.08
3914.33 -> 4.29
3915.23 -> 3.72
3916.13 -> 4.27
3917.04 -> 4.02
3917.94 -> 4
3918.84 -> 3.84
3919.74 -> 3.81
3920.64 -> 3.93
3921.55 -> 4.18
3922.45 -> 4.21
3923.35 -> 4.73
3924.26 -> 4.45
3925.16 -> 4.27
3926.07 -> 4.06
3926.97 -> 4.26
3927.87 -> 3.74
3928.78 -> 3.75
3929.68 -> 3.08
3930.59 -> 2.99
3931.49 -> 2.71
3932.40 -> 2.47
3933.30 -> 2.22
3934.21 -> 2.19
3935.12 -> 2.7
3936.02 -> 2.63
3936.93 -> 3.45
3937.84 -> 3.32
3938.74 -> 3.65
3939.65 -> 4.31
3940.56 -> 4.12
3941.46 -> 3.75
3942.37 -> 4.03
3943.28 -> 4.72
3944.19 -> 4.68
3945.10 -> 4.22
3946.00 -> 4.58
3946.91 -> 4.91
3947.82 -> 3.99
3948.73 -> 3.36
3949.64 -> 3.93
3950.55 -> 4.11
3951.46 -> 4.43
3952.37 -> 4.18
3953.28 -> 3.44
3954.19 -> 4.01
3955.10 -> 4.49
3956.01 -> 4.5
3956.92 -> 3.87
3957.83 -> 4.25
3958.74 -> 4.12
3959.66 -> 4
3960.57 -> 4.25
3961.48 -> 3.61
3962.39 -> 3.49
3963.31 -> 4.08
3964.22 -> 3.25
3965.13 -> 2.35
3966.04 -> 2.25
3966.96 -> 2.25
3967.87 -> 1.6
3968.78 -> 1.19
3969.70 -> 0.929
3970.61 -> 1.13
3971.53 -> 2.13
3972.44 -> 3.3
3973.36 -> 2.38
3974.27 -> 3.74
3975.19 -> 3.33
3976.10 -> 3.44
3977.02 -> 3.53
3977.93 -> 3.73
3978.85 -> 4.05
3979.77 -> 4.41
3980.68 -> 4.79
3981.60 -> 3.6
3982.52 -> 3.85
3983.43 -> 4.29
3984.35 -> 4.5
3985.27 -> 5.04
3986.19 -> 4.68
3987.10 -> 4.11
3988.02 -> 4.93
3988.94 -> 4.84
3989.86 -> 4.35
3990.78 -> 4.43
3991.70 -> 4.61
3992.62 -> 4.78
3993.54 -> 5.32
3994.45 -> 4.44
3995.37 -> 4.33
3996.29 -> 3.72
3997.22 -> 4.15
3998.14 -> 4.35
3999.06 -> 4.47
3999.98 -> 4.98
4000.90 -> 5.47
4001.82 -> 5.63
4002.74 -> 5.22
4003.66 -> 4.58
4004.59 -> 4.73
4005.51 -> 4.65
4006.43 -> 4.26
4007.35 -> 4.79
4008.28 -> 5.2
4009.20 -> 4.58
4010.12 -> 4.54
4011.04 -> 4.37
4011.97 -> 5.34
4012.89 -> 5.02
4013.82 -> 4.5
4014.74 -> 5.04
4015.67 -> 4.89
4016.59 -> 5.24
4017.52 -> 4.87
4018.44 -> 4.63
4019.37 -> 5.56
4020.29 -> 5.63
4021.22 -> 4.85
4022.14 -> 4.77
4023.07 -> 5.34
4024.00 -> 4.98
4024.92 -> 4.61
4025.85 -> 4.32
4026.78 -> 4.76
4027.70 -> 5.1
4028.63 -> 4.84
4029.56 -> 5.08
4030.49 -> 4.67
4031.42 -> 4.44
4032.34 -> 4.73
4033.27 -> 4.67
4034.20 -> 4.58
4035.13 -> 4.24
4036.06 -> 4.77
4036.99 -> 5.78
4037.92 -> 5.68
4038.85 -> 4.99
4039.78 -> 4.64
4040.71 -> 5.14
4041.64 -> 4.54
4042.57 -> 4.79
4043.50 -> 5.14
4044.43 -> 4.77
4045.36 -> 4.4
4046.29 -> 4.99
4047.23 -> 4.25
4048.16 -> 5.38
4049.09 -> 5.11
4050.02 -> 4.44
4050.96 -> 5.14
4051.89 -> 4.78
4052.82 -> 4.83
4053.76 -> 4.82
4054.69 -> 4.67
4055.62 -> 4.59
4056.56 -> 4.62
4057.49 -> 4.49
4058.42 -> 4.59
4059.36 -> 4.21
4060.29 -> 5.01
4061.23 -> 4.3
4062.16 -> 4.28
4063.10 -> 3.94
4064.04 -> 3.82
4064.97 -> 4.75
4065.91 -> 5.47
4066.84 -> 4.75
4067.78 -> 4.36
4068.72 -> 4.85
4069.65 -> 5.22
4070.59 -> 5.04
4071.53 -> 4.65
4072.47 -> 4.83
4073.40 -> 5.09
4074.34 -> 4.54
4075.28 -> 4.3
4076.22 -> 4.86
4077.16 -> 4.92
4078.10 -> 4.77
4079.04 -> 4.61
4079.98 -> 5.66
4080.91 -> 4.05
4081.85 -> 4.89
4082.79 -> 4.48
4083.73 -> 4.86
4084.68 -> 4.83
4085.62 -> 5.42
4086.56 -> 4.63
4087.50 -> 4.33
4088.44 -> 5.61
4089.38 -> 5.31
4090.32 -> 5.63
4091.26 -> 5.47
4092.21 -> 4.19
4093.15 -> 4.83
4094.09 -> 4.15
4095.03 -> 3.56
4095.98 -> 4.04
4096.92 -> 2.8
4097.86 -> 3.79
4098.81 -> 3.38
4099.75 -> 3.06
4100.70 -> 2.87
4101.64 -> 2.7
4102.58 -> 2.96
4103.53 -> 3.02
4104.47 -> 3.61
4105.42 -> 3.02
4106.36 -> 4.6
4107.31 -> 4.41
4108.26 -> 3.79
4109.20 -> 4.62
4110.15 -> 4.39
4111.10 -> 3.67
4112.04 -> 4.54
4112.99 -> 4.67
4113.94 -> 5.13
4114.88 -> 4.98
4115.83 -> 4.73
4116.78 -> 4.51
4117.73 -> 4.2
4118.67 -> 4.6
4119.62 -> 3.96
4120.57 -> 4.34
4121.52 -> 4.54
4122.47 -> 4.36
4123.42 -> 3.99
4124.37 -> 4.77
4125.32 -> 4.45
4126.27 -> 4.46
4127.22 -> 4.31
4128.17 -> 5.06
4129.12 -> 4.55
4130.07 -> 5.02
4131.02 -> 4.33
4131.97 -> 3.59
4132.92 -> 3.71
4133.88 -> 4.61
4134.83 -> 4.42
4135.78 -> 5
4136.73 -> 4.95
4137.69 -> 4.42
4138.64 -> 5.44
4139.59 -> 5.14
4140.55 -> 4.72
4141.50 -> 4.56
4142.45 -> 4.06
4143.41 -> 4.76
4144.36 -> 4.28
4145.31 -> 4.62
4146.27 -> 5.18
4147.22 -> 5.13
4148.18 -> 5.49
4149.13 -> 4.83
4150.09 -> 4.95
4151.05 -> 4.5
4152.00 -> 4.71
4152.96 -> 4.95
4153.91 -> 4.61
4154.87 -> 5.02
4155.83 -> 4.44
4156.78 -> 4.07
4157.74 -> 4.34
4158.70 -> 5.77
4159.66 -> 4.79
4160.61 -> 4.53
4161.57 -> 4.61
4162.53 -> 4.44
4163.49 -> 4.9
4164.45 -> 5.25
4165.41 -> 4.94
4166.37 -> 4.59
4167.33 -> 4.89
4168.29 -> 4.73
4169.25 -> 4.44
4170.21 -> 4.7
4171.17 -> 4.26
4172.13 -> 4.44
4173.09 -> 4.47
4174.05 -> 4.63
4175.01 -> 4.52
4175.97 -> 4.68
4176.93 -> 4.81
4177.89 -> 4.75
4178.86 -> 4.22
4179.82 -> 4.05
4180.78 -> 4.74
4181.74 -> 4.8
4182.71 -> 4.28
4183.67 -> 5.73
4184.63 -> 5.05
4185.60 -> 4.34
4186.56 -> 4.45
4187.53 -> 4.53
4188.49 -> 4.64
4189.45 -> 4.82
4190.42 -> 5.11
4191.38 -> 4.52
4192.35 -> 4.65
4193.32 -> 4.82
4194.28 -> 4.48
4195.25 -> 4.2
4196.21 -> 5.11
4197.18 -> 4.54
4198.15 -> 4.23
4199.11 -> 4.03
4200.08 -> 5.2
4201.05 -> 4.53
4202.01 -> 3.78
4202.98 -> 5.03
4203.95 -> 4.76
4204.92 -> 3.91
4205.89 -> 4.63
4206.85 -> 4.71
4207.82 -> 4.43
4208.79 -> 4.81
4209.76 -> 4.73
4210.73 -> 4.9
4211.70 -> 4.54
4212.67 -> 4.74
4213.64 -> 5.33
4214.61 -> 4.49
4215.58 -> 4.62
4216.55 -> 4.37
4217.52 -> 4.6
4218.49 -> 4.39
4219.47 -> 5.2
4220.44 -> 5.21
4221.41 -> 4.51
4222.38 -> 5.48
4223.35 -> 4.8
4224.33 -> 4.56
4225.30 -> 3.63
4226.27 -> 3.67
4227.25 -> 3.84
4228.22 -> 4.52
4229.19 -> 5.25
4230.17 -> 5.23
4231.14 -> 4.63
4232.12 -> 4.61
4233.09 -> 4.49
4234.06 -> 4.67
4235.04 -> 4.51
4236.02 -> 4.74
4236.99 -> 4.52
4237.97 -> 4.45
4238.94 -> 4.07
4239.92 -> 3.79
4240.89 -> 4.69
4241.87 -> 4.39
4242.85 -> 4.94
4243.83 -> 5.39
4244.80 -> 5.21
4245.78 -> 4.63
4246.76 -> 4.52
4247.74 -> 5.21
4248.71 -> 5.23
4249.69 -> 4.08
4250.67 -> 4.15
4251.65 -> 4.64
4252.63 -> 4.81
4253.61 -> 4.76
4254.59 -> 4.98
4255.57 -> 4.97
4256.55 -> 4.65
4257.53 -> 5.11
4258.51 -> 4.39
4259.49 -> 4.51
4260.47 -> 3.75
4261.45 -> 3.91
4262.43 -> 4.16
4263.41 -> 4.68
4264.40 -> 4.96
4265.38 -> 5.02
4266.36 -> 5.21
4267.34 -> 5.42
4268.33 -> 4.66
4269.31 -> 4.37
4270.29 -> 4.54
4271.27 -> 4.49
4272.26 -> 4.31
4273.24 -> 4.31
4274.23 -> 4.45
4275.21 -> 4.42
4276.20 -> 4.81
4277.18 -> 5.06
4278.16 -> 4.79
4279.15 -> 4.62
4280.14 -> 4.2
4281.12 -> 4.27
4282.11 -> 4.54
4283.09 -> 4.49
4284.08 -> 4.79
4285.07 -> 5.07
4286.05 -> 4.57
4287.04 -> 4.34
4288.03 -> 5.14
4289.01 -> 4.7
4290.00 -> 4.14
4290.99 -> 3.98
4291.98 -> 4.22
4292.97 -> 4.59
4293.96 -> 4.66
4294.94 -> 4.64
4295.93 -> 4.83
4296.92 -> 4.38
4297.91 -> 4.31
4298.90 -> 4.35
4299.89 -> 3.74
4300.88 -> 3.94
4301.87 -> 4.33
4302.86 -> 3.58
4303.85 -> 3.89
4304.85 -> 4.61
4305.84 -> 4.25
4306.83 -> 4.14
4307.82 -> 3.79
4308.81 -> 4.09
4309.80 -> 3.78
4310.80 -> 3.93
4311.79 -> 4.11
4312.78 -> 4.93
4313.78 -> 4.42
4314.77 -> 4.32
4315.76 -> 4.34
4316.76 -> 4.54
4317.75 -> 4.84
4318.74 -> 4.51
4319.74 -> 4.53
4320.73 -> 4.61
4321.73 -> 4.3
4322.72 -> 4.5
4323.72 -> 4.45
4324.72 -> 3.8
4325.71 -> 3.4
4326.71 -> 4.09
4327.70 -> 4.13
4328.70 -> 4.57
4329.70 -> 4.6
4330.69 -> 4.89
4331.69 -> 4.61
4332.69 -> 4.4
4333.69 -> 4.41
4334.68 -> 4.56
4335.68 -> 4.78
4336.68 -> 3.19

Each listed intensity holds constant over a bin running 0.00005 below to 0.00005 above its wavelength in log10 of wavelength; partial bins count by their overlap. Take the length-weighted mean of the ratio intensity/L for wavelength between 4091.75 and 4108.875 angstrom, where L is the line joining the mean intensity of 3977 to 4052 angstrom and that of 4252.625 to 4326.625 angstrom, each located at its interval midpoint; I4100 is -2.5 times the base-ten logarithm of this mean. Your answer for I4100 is 0.27 mag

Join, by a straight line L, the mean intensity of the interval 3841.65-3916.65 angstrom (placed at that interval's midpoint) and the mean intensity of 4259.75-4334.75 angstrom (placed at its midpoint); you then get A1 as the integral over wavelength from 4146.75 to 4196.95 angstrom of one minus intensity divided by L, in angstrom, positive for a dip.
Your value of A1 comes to -4.8 angstrom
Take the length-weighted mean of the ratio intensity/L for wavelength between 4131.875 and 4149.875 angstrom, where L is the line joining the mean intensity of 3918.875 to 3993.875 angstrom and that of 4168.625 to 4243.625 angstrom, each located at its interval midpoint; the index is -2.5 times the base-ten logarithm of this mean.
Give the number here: -0.08 mag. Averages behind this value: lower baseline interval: 3.72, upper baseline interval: 4.6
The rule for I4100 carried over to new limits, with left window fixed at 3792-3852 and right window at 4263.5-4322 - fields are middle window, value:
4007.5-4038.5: -0.24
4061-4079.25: -0.16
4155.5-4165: -0.13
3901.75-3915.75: -0.14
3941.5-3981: 0.07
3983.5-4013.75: -0.21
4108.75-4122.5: -0.10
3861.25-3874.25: -0.20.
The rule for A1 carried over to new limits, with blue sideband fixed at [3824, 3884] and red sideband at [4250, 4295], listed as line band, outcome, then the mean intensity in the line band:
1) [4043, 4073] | -3.5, 4.7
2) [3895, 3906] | -0.5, 4.11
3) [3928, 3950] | 2.4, 3.57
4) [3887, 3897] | 1.8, 3.22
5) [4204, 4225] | -1.0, 4.7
